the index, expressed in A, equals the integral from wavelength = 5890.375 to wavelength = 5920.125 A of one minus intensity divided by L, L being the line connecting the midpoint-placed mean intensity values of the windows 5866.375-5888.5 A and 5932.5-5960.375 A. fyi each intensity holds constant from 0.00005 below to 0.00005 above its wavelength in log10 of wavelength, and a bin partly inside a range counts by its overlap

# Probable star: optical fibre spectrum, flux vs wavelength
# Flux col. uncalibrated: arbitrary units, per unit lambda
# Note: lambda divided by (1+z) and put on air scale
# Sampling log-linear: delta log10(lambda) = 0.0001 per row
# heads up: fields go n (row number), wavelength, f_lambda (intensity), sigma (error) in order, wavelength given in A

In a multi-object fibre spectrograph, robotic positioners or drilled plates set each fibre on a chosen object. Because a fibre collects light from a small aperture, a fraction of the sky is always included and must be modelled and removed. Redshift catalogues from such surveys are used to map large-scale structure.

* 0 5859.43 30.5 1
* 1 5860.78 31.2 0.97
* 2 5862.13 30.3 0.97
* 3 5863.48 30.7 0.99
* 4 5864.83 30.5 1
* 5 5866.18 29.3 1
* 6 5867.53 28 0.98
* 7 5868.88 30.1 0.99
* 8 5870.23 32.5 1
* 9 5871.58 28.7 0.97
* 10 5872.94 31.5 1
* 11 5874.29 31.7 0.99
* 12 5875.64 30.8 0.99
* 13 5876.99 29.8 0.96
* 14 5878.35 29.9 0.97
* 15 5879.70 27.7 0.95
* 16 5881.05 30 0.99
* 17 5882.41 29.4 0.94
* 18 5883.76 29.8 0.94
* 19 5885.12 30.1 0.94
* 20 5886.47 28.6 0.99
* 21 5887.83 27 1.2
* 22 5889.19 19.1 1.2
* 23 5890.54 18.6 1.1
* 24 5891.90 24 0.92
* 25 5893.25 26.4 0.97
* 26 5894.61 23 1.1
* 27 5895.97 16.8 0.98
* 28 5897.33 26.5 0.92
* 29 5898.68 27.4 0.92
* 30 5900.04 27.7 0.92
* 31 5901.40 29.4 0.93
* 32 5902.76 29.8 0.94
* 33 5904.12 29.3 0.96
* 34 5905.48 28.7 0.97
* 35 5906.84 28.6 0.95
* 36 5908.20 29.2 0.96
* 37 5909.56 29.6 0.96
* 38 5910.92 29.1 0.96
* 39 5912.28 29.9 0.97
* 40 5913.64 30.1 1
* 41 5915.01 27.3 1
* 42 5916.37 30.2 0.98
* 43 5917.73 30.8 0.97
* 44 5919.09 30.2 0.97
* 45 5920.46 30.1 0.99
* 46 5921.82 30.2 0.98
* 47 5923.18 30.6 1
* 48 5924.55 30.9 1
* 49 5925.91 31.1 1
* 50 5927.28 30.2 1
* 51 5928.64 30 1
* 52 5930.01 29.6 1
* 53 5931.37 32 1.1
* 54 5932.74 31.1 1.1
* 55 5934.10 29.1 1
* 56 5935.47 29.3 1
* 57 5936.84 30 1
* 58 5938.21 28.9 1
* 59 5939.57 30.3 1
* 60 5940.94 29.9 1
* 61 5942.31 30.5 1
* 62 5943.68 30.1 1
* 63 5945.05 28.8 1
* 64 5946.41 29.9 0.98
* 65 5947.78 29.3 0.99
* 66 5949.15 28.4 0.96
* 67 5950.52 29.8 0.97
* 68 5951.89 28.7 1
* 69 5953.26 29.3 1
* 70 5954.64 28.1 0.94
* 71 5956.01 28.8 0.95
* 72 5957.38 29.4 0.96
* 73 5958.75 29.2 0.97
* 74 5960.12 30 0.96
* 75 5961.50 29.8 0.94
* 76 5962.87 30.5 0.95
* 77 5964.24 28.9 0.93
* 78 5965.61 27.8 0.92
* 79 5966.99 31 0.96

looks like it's 2.0 A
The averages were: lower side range 29.7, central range 27.6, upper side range 29.4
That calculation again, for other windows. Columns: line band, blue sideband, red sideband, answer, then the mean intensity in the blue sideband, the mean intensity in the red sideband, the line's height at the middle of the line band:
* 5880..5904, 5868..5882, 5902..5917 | 2.9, 30.2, 29.2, 29.7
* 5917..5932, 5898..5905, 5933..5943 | -0.6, 28.7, 29.8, 29.4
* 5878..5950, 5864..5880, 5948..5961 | 2.4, 30.1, 29.1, 29.6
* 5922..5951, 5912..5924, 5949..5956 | -0.6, 29.9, 28.9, 29.4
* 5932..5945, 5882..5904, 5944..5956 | -0.7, 25.9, 29.1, 28.4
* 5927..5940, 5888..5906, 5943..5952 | -0.9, 25.2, 29.3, 28.2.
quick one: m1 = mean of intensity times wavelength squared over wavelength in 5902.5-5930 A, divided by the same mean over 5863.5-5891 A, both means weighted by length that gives 1.05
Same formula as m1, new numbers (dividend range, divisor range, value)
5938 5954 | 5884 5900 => 1.22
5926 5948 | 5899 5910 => 1.05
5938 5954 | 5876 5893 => 1.11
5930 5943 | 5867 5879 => 1.01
